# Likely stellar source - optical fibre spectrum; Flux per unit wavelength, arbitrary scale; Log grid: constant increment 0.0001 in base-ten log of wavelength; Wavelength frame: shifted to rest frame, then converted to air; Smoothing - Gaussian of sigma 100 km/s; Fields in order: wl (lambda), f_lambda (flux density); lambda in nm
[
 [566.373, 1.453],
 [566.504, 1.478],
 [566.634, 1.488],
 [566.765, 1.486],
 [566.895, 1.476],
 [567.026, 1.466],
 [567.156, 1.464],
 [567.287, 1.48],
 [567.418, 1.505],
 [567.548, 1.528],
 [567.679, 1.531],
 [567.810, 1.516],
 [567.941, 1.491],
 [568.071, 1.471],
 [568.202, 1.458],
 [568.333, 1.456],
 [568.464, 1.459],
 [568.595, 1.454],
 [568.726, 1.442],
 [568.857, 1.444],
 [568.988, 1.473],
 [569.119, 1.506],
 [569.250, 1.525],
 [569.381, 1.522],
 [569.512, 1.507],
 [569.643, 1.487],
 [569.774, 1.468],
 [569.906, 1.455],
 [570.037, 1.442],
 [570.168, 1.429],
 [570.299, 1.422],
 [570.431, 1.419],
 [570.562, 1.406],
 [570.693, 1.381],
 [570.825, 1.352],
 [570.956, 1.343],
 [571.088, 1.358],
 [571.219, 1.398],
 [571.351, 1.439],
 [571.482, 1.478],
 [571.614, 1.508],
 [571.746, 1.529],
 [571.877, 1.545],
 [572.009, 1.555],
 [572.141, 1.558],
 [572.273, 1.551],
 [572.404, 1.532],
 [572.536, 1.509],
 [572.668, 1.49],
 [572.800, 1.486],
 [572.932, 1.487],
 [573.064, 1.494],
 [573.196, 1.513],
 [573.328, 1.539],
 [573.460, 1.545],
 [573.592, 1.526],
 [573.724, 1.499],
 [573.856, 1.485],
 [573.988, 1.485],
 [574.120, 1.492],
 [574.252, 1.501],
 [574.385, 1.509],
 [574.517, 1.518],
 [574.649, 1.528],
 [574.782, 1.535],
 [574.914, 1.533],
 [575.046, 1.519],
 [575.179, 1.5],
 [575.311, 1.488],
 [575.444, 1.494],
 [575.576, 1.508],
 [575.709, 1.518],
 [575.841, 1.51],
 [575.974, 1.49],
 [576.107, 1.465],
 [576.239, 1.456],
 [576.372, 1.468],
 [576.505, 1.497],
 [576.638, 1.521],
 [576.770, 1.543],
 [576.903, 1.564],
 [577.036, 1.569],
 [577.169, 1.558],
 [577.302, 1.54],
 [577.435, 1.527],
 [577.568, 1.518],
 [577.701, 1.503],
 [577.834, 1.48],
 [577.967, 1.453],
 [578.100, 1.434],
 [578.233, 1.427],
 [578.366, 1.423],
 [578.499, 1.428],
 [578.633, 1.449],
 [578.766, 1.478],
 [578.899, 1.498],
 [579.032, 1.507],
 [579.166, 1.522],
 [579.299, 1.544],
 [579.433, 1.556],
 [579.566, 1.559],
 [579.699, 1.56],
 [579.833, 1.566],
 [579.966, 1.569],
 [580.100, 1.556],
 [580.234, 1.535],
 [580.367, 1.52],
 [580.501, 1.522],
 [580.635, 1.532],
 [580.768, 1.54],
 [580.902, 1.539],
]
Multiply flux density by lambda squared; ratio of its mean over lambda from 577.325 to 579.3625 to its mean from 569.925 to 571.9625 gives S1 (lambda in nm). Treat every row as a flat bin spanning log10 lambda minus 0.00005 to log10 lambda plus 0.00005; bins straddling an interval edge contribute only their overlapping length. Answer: 1.06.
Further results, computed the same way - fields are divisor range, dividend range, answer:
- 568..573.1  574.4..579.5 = 1.05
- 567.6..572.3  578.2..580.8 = 1.07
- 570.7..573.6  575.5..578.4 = 1.03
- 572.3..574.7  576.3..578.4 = 1.01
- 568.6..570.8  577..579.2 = 1.05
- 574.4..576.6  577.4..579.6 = 1.00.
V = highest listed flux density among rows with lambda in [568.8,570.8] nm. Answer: 1.525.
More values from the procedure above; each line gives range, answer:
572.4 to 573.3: 1.532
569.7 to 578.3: 1.569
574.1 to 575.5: 1.535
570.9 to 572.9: 1.558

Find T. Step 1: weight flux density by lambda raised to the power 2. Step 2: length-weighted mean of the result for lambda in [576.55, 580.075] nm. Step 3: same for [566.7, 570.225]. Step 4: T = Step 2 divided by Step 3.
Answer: 1.1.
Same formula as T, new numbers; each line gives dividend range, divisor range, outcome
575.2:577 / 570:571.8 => 1.08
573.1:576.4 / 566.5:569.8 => 1.04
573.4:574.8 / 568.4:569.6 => 1.04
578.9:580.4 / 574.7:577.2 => 1.03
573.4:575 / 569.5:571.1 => 1.08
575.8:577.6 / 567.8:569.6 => 1.05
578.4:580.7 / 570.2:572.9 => 1.07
